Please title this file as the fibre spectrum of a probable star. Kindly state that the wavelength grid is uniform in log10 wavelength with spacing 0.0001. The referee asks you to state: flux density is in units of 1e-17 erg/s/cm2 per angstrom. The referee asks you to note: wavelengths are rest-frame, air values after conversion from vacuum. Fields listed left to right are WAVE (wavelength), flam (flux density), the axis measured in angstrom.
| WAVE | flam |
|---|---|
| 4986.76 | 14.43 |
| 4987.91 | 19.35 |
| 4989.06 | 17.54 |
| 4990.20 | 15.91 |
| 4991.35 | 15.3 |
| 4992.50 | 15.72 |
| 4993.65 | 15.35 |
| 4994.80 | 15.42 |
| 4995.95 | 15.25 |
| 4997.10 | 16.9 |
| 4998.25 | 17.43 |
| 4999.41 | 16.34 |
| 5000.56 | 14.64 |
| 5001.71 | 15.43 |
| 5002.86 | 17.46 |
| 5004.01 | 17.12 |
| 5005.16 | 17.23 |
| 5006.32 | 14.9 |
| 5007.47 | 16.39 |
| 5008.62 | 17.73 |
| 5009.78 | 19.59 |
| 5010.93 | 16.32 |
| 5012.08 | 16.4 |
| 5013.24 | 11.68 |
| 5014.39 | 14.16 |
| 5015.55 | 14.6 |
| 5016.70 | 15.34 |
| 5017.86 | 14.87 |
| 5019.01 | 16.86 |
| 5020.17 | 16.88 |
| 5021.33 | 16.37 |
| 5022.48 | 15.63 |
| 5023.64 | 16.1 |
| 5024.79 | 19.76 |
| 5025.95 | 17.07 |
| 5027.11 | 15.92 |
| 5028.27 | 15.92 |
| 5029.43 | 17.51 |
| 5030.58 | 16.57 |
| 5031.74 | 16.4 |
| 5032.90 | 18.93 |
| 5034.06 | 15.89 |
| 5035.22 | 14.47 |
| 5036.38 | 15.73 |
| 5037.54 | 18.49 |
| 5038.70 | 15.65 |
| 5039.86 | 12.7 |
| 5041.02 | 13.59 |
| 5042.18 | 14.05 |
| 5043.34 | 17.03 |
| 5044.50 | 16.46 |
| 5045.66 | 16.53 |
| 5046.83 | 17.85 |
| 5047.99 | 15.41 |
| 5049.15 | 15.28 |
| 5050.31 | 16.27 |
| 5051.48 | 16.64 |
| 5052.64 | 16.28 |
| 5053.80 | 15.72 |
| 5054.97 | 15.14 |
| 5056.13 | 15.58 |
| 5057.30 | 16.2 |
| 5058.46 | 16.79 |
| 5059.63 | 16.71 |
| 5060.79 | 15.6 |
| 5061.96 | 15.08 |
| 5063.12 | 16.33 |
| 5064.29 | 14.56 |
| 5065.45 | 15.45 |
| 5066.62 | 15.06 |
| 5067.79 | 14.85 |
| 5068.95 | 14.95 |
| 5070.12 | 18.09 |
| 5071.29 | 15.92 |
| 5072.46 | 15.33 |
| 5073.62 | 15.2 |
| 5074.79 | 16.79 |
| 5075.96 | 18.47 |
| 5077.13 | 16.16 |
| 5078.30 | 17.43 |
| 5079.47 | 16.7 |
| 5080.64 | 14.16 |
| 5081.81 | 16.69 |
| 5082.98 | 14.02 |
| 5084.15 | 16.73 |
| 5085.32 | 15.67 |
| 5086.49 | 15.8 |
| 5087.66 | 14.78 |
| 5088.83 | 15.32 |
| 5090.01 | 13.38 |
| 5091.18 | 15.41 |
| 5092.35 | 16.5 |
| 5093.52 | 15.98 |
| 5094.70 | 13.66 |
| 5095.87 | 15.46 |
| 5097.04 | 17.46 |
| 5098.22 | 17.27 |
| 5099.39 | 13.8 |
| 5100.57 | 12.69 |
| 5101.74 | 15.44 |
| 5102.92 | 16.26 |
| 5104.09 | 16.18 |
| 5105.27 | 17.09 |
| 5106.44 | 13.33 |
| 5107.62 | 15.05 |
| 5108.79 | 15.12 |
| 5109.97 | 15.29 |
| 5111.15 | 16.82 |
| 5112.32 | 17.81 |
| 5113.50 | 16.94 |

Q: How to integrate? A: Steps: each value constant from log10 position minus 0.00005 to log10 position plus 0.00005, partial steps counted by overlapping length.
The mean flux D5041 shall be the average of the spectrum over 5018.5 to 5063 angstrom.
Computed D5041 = 16.2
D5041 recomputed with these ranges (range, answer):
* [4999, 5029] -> 16.2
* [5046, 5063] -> 16.1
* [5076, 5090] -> 15.8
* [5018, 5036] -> 16.6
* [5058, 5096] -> 15.7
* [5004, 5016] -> 16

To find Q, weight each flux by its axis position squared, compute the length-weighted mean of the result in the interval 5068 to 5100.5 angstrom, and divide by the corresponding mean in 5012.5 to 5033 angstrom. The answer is 1.00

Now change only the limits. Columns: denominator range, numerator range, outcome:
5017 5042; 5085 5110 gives 0.97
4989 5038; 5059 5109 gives 0.99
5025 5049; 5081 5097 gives 0.97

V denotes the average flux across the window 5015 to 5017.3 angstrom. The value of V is 15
